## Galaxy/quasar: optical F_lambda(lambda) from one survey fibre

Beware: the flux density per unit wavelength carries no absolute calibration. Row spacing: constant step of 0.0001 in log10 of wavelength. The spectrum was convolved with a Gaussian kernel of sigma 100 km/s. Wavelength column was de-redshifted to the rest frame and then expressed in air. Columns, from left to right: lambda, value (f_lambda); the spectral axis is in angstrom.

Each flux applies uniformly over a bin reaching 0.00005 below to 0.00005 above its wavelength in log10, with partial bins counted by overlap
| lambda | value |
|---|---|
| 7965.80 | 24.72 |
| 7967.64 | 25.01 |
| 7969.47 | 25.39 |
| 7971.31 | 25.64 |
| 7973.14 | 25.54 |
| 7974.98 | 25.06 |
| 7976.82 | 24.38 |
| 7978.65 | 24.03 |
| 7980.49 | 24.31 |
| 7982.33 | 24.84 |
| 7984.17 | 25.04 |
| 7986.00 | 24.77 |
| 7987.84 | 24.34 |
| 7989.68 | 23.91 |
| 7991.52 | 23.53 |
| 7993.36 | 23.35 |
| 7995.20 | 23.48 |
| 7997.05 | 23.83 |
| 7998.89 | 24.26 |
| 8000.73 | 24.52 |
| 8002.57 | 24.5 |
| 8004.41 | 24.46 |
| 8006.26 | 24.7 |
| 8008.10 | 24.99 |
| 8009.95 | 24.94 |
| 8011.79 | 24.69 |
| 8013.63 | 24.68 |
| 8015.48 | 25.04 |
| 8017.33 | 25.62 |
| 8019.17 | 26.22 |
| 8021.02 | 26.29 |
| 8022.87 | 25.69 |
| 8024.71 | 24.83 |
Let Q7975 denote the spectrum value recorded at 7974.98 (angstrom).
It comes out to 25.06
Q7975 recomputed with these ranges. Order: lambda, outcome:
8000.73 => 24.52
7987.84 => 24.34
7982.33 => 24.84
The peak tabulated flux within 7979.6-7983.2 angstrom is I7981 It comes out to 24.84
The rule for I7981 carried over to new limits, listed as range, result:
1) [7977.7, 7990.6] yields 25.04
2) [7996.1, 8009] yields 24.99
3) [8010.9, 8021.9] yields 26.29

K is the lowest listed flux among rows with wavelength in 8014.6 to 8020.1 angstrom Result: 25.04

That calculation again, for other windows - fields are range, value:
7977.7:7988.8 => 24.03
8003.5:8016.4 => 24.46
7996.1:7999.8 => 23.83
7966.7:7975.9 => 25.01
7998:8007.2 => 24.26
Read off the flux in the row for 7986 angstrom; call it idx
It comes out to 24.77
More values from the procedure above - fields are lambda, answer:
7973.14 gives 25.54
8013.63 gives 24.68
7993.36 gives 23.35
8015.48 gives 25.04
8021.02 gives 26.29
